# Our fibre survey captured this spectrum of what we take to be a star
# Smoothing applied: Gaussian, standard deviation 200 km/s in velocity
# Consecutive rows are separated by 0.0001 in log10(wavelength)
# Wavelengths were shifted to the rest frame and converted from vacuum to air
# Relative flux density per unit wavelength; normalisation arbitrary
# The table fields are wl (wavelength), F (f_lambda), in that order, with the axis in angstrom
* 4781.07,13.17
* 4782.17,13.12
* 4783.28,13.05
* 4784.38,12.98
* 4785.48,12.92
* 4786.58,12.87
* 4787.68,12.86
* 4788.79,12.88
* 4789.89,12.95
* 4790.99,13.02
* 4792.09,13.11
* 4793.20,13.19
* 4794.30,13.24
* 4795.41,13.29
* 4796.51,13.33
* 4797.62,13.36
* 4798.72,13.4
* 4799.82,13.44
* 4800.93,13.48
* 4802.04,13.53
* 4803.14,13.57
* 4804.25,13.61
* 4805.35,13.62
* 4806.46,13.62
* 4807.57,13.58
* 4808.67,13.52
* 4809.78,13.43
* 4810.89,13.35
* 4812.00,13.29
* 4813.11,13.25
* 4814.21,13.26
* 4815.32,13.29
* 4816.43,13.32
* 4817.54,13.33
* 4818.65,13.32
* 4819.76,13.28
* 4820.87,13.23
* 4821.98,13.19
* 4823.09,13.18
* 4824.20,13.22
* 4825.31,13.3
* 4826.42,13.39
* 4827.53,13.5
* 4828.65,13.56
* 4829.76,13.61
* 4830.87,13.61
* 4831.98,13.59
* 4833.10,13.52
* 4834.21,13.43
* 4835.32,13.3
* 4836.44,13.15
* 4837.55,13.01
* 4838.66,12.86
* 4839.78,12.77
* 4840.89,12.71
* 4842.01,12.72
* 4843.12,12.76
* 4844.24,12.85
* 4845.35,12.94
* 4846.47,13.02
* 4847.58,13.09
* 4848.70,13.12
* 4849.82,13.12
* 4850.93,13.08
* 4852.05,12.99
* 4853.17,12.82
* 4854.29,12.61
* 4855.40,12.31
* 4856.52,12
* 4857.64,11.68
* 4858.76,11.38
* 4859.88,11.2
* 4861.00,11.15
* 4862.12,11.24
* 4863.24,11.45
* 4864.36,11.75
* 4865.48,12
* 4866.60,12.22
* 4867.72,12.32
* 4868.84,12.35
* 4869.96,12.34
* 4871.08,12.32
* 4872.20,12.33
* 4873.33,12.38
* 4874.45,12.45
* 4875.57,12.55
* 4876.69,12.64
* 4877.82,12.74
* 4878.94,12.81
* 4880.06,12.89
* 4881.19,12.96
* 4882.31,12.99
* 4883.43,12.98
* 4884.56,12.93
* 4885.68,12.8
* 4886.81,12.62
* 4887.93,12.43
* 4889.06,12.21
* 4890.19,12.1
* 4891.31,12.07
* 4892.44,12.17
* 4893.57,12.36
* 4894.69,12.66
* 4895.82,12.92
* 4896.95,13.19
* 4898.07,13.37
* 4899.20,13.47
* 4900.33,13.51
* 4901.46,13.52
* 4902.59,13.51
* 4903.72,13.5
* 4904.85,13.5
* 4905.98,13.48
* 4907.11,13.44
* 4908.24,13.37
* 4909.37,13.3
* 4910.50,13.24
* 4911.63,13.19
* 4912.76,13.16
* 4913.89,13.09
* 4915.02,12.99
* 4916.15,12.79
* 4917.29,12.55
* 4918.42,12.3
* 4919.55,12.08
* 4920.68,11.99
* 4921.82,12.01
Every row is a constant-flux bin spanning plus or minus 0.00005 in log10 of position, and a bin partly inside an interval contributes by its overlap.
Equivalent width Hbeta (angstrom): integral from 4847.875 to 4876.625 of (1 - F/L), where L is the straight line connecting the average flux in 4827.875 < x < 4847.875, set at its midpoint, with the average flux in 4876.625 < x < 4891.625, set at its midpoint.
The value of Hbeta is 1.5 angstrom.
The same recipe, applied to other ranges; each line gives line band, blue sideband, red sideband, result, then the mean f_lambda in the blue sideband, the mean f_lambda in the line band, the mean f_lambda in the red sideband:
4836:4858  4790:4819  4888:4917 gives 0.7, 13.4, 12.8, 13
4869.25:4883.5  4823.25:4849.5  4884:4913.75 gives 0.5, 13.2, 12.6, 13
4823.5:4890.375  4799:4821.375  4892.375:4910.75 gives 3.3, 13.4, 12.7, 13.2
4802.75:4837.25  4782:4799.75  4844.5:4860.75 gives -1.5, 13.1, 13.4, 12.5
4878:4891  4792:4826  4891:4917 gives 0.5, 13.4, 12.7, 13.1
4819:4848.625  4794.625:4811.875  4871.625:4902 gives 0.0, 13.5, 13.2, 12.7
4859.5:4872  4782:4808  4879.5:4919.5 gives 1.1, 13.2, 11.9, 12.9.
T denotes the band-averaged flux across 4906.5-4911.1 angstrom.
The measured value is 13.3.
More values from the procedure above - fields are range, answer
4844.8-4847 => 13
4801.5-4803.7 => 13.6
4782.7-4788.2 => 12.9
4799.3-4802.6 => 13.5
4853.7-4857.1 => 12.3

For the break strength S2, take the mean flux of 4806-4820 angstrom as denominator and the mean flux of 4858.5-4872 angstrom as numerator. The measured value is 0.89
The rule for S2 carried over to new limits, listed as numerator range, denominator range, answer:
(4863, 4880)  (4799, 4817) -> 0.92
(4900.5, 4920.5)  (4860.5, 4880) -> 1.07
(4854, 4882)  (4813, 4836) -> 0.91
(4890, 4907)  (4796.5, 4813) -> 0.97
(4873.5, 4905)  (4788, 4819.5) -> 0.96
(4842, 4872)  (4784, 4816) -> 0.93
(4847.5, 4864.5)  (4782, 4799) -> 0.93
